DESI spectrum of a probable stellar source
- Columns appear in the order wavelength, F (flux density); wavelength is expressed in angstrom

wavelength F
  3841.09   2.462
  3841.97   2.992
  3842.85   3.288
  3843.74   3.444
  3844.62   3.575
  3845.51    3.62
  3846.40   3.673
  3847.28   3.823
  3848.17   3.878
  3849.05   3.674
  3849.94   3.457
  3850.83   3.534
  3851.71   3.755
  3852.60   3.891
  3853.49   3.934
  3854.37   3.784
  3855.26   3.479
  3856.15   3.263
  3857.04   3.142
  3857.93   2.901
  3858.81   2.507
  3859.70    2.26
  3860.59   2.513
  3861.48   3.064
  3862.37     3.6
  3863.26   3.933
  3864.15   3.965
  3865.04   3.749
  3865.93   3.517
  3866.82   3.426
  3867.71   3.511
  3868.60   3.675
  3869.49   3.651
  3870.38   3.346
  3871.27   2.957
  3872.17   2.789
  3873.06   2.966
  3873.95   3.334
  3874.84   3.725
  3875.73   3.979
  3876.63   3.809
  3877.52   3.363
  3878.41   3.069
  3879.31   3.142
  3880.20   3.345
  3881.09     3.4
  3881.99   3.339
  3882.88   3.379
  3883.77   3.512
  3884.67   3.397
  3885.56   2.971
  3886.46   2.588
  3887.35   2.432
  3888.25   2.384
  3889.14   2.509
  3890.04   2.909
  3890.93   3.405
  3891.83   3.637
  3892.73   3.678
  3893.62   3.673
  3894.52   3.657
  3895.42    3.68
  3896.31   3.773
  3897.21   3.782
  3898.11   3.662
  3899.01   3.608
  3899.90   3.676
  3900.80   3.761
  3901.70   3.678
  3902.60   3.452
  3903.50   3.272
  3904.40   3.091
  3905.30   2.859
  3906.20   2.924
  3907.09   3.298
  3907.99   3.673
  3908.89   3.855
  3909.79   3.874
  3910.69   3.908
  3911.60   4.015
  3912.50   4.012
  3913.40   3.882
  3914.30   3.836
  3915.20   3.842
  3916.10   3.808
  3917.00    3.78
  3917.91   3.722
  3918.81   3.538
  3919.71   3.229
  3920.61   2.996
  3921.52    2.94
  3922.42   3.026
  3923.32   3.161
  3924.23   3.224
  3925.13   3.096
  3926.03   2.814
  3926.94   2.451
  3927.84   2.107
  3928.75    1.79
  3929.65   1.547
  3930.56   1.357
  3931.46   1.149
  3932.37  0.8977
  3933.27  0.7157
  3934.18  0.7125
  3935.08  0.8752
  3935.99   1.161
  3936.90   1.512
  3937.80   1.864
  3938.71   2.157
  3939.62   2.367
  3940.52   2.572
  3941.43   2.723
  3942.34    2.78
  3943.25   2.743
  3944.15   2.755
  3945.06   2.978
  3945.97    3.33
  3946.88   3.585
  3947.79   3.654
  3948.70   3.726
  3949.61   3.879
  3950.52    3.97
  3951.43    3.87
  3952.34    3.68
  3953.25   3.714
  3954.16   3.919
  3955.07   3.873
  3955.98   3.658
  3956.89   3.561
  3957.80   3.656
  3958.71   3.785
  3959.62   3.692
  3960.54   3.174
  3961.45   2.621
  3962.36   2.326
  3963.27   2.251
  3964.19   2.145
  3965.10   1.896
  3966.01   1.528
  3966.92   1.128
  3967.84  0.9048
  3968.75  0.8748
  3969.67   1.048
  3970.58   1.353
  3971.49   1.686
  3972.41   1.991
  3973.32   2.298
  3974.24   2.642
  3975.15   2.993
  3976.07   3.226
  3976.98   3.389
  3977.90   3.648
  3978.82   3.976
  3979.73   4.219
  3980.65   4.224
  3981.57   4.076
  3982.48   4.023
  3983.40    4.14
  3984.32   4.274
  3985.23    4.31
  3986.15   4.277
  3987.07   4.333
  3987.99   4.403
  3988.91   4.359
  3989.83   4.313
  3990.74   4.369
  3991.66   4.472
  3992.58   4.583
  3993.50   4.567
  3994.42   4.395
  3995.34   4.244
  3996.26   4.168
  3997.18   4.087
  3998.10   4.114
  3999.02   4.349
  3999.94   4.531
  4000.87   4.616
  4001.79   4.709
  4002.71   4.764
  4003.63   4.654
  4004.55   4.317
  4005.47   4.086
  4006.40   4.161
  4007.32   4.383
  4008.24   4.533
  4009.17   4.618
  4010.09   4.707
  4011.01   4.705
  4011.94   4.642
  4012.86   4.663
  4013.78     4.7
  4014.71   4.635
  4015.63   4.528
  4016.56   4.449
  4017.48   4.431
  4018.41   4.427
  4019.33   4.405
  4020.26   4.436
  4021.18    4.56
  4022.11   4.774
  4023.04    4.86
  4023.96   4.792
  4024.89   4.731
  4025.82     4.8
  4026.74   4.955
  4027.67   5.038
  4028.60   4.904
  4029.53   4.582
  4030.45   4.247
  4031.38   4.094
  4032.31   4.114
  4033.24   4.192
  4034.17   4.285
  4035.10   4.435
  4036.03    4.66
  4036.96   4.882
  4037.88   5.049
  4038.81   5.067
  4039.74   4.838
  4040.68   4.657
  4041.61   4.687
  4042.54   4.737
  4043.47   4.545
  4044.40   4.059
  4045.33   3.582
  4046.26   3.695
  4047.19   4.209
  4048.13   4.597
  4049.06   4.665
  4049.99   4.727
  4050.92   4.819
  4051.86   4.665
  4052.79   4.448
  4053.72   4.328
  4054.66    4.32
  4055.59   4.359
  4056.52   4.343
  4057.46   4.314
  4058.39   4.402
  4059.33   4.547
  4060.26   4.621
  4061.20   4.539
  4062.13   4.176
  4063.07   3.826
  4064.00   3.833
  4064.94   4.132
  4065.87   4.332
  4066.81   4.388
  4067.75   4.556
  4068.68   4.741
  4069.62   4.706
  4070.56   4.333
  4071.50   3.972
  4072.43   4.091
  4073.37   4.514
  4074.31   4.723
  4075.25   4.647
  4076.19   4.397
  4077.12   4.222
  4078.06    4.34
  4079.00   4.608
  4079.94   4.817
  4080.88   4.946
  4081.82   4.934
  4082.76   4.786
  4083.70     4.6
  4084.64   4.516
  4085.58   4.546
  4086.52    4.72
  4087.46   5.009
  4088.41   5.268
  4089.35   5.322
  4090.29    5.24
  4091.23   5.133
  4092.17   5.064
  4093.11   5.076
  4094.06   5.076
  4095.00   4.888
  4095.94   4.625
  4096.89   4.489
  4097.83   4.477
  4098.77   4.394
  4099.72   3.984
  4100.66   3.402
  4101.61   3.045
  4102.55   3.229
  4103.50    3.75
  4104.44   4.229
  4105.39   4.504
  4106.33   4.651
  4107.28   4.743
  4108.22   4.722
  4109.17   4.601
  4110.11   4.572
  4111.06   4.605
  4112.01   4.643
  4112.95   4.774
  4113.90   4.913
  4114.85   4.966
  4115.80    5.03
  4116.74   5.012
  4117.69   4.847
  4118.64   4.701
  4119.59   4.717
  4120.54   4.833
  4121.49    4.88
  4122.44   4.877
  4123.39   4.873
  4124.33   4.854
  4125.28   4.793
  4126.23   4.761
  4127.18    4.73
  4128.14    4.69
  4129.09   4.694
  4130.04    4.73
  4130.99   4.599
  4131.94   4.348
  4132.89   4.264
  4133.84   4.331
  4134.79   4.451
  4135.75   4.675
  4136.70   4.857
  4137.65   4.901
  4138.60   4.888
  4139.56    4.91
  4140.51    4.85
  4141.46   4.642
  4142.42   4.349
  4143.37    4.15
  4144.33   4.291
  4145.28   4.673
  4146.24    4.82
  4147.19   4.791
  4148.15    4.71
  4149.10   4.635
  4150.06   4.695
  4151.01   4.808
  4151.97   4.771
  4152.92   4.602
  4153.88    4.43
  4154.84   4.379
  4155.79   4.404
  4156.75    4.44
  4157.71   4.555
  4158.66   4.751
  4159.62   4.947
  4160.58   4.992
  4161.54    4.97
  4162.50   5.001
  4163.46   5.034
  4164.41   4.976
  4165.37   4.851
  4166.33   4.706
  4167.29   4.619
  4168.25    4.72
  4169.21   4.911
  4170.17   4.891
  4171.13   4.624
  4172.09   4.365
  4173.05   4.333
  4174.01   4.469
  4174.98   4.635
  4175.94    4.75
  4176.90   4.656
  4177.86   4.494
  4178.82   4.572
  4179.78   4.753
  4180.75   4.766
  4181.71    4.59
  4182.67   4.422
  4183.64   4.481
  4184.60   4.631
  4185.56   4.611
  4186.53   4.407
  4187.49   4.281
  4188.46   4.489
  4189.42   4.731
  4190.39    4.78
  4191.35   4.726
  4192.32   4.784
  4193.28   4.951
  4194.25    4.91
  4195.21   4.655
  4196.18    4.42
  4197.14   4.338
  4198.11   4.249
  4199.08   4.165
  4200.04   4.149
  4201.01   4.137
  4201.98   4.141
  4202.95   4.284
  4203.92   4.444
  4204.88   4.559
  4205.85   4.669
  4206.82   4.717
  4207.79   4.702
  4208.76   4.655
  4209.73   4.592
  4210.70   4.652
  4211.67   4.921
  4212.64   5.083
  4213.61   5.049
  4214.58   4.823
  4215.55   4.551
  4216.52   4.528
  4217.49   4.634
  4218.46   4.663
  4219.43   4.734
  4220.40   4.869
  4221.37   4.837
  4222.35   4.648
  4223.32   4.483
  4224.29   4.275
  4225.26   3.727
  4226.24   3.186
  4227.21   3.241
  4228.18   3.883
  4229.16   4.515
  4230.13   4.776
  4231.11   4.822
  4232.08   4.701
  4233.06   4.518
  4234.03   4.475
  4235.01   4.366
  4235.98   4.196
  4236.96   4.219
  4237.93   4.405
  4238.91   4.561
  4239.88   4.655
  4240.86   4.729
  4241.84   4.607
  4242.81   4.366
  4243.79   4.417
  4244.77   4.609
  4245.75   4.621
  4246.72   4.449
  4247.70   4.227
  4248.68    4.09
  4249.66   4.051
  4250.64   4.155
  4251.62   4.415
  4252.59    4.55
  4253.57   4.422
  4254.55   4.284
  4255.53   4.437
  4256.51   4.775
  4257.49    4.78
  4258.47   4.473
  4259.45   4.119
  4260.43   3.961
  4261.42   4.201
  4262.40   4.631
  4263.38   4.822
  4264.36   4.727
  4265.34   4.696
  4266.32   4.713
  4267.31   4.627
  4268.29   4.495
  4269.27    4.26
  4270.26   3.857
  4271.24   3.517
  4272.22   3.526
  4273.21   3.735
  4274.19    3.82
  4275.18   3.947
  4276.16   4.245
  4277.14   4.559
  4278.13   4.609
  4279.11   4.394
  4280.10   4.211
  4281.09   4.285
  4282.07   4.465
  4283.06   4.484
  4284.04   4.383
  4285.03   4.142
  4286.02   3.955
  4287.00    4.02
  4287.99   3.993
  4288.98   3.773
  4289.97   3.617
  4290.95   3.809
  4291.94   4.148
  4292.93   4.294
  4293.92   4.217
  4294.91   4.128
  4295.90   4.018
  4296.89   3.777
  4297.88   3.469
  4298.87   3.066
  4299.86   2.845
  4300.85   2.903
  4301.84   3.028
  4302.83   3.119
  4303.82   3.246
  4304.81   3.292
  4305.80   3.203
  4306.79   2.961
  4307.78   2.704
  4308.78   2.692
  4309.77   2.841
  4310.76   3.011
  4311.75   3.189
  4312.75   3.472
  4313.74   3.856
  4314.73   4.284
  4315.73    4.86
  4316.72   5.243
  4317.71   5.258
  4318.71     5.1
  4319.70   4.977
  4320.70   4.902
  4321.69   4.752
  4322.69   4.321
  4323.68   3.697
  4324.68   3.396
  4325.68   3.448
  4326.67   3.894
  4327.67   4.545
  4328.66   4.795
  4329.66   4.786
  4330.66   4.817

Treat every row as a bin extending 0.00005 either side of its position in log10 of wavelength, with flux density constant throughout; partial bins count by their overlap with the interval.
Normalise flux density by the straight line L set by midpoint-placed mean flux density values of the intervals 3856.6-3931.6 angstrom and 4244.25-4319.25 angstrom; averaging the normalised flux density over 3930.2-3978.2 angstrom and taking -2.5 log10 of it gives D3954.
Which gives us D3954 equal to 0.32 mag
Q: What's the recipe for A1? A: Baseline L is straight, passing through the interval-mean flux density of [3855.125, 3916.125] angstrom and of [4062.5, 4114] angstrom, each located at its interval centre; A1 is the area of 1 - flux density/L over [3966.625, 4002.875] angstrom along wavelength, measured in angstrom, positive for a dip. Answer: 3.21 angstrom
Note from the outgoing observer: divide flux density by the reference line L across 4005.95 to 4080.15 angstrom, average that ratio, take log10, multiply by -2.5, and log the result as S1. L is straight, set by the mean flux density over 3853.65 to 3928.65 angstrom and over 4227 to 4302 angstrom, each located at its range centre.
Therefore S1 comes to -0.21 mag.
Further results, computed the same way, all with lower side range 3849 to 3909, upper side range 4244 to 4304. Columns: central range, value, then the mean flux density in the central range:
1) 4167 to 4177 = -0.18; 4.63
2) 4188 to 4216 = -0.16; 4.6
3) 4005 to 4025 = -0.25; 4.55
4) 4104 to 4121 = -0.23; 4.73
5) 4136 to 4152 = -0.21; 4.69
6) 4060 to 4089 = -0.20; 4.51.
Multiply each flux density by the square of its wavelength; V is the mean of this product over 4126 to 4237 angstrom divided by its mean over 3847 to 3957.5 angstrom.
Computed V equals 1.66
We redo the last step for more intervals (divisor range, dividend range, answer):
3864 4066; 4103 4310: 1.36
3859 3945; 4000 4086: 1.59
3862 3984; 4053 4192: 1.66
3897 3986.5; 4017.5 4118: 1.63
